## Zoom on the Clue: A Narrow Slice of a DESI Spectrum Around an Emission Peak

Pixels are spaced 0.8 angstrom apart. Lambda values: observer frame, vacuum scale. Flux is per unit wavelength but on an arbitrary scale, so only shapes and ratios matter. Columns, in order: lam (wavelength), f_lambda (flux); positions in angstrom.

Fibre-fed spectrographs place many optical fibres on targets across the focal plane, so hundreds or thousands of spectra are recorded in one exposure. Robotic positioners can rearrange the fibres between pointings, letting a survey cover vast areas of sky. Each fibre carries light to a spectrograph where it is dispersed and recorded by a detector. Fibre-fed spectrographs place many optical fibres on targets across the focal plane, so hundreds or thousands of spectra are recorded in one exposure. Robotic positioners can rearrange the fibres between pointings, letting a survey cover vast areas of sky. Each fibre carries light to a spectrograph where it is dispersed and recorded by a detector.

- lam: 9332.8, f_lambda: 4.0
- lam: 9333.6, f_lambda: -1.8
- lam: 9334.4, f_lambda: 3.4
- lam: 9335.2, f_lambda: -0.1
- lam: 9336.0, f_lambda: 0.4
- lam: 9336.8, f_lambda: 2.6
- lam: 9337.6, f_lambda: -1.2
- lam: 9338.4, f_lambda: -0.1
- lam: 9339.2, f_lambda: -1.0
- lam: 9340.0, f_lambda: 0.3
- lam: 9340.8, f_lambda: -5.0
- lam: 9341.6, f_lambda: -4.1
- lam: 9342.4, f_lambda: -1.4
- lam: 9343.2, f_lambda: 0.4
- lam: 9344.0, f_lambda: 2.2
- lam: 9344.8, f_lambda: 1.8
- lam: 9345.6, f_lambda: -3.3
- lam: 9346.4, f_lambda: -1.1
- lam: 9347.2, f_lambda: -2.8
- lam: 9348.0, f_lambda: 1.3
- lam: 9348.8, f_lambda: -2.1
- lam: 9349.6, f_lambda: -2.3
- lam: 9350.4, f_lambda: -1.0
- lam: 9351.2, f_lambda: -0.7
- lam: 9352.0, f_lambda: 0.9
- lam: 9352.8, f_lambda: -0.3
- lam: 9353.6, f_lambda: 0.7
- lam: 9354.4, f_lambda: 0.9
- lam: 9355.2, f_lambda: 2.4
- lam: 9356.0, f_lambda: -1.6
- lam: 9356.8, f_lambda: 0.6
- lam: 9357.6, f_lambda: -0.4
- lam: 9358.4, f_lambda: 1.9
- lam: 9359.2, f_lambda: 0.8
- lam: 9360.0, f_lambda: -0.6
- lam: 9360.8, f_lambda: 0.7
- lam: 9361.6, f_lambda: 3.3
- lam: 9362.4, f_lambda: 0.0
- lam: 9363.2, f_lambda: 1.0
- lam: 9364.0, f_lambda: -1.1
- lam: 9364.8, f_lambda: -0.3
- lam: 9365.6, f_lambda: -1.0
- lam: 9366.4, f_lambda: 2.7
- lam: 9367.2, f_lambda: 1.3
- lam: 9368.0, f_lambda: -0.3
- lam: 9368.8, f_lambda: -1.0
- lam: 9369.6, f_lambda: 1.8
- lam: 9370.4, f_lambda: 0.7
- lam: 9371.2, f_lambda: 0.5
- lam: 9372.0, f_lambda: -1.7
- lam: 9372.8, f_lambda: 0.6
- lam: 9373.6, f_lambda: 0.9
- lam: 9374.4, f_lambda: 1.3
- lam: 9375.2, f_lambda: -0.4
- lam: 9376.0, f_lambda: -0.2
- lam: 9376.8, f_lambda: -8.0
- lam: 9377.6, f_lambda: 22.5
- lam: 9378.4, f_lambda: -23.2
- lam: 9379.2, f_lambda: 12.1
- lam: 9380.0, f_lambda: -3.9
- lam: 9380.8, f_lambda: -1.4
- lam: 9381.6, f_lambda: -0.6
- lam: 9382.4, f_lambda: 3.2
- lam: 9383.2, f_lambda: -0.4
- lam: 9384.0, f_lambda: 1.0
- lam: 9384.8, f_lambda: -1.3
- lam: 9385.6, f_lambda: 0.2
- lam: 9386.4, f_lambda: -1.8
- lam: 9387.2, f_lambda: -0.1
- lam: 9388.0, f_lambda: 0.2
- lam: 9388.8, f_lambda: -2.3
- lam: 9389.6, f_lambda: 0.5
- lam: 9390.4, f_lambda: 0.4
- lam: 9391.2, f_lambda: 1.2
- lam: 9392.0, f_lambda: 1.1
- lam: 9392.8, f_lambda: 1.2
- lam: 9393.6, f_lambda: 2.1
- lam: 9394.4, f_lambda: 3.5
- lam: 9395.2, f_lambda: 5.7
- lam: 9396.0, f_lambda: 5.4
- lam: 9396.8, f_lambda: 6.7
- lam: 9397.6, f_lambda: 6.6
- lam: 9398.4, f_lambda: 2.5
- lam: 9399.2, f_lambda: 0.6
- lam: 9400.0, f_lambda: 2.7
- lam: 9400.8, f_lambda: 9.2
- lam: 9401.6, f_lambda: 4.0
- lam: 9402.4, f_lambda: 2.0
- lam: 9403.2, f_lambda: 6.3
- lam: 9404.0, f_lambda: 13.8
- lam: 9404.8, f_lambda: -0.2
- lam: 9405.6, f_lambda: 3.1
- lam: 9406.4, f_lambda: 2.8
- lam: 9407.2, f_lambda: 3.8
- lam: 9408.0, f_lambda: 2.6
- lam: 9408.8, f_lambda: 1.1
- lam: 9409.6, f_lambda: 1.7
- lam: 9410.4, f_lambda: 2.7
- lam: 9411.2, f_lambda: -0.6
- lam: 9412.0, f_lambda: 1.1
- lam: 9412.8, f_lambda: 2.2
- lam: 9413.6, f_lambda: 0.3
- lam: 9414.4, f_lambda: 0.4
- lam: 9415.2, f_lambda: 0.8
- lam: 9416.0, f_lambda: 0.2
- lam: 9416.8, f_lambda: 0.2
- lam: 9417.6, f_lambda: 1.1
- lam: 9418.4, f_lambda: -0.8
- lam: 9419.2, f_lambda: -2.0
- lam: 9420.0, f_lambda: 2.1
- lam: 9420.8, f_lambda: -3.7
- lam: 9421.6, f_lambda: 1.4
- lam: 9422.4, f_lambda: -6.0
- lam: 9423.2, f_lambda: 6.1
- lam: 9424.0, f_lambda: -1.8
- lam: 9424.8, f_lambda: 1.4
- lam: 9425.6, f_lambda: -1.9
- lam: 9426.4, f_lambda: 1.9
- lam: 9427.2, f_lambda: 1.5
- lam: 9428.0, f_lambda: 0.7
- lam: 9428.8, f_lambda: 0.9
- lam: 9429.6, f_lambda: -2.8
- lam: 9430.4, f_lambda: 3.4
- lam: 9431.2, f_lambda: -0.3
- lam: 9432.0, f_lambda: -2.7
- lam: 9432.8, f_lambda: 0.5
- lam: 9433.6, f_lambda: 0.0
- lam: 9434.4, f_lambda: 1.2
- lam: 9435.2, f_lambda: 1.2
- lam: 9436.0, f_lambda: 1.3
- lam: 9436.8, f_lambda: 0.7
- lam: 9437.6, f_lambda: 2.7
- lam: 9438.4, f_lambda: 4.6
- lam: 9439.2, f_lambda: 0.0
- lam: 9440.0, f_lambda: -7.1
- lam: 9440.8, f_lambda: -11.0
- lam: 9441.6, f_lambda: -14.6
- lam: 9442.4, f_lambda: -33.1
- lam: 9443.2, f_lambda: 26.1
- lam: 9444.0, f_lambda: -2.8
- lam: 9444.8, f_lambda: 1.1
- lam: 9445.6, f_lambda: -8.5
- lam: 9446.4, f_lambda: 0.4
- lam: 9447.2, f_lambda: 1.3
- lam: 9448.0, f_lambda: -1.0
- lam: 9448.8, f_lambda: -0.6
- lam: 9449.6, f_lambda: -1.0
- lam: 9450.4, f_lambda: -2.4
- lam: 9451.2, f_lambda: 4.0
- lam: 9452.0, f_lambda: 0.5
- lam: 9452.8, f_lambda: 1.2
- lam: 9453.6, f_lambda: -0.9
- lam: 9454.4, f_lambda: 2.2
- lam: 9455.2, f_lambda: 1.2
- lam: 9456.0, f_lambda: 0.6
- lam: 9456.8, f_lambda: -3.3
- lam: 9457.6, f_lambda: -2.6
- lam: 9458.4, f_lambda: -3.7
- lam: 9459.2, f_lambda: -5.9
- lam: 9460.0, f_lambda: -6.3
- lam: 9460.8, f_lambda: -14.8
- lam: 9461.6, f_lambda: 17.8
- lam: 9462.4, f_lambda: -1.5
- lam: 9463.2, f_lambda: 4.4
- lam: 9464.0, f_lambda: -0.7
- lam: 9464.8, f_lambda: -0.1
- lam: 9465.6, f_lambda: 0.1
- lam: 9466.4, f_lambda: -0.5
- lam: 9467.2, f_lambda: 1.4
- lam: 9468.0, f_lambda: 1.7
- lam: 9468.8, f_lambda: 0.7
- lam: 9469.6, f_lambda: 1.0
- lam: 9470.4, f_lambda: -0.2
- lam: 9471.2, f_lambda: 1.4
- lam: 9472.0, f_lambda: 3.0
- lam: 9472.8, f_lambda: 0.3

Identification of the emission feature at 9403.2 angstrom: [O II]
